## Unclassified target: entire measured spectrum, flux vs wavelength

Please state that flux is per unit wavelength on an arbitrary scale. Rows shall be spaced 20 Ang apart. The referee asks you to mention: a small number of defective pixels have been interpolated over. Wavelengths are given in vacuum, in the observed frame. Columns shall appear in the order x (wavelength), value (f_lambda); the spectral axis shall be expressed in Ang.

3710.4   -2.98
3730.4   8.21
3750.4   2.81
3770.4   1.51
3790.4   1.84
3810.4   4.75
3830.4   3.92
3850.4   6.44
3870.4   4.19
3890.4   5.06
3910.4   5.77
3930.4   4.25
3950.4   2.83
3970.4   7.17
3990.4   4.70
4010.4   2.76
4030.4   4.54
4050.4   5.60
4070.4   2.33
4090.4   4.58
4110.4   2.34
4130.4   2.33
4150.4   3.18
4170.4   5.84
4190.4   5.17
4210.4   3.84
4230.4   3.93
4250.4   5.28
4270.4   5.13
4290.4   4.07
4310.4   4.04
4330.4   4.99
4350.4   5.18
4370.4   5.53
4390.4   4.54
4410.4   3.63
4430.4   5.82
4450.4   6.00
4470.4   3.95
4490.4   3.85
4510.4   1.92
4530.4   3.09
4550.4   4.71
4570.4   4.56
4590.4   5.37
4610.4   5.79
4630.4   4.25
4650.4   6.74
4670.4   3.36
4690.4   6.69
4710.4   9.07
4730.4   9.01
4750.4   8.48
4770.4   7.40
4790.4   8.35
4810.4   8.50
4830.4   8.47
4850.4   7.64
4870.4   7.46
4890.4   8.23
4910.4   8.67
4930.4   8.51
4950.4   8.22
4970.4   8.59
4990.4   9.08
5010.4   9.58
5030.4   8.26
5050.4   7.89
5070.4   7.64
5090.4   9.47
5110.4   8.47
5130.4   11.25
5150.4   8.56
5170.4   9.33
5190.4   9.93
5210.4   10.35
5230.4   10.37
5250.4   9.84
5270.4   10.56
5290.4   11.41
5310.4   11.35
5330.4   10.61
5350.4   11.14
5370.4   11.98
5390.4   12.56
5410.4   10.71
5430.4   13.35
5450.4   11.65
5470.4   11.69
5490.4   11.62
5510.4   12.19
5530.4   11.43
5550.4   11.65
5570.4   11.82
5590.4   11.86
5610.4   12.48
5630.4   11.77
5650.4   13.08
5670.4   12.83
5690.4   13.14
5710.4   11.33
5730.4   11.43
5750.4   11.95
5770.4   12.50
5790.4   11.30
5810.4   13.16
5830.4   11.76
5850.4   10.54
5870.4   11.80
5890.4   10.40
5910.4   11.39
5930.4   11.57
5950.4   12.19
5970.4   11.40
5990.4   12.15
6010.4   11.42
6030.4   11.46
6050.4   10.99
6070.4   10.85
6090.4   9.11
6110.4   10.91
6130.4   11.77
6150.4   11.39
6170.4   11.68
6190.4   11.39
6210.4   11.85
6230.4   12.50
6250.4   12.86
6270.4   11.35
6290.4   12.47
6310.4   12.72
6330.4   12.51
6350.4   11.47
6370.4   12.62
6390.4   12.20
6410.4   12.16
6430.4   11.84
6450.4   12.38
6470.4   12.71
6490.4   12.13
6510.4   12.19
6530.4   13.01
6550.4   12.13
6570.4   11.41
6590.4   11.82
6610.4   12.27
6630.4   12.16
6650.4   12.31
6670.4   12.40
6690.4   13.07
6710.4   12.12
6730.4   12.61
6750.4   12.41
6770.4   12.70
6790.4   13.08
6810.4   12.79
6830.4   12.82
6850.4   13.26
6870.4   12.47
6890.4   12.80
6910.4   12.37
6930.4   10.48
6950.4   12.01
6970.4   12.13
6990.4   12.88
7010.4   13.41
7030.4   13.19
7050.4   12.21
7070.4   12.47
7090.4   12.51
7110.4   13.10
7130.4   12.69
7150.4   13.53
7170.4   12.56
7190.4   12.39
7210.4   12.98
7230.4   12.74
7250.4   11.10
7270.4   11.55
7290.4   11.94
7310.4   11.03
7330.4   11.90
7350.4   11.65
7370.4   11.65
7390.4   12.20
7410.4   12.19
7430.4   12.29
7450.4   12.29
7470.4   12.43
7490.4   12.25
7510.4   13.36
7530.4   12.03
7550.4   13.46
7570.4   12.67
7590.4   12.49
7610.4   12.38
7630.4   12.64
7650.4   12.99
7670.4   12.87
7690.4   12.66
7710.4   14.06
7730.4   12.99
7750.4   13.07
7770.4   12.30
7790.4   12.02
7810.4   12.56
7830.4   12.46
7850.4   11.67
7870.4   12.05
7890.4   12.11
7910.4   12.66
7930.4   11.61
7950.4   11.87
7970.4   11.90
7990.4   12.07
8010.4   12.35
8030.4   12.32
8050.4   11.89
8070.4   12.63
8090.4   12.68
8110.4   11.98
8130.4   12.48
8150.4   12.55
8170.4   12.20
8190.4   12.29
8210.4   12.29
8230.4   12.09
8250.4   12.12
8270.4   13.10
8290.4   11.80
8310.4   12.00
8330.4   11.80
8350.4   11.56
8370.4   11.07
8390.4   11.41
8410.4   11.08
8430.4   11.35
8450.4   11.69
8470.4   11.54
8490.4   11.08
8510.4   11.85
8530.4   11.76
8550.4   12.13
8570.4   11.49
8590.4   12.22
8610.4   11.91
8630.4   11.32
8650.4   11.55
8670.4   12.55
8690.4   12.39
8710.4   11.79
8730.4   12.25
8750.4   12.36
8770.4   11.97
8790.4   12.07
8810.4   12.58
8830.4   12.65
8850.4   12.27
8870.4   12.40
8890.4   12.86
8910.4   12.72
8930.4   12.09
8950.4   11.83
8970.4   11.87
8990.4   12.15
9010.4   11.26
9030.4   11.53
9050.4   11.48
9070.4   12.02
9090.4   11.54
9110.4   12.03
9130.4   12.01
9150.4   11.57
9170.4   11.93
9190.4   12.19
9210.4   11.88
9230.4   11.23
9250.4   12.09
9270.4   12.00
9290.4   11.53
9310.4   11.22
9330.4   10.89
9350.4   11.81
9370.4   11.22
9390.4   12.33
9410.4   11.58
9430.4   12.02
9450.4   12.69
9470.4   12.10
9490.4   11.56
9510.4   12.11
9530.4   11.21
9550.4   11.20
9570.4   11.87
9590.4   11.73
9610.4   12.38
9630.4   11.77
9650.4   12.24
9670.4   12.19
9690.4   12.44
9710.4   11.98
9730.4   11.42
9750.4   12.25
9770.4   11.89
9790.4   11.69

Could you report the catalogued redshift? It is 0.18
